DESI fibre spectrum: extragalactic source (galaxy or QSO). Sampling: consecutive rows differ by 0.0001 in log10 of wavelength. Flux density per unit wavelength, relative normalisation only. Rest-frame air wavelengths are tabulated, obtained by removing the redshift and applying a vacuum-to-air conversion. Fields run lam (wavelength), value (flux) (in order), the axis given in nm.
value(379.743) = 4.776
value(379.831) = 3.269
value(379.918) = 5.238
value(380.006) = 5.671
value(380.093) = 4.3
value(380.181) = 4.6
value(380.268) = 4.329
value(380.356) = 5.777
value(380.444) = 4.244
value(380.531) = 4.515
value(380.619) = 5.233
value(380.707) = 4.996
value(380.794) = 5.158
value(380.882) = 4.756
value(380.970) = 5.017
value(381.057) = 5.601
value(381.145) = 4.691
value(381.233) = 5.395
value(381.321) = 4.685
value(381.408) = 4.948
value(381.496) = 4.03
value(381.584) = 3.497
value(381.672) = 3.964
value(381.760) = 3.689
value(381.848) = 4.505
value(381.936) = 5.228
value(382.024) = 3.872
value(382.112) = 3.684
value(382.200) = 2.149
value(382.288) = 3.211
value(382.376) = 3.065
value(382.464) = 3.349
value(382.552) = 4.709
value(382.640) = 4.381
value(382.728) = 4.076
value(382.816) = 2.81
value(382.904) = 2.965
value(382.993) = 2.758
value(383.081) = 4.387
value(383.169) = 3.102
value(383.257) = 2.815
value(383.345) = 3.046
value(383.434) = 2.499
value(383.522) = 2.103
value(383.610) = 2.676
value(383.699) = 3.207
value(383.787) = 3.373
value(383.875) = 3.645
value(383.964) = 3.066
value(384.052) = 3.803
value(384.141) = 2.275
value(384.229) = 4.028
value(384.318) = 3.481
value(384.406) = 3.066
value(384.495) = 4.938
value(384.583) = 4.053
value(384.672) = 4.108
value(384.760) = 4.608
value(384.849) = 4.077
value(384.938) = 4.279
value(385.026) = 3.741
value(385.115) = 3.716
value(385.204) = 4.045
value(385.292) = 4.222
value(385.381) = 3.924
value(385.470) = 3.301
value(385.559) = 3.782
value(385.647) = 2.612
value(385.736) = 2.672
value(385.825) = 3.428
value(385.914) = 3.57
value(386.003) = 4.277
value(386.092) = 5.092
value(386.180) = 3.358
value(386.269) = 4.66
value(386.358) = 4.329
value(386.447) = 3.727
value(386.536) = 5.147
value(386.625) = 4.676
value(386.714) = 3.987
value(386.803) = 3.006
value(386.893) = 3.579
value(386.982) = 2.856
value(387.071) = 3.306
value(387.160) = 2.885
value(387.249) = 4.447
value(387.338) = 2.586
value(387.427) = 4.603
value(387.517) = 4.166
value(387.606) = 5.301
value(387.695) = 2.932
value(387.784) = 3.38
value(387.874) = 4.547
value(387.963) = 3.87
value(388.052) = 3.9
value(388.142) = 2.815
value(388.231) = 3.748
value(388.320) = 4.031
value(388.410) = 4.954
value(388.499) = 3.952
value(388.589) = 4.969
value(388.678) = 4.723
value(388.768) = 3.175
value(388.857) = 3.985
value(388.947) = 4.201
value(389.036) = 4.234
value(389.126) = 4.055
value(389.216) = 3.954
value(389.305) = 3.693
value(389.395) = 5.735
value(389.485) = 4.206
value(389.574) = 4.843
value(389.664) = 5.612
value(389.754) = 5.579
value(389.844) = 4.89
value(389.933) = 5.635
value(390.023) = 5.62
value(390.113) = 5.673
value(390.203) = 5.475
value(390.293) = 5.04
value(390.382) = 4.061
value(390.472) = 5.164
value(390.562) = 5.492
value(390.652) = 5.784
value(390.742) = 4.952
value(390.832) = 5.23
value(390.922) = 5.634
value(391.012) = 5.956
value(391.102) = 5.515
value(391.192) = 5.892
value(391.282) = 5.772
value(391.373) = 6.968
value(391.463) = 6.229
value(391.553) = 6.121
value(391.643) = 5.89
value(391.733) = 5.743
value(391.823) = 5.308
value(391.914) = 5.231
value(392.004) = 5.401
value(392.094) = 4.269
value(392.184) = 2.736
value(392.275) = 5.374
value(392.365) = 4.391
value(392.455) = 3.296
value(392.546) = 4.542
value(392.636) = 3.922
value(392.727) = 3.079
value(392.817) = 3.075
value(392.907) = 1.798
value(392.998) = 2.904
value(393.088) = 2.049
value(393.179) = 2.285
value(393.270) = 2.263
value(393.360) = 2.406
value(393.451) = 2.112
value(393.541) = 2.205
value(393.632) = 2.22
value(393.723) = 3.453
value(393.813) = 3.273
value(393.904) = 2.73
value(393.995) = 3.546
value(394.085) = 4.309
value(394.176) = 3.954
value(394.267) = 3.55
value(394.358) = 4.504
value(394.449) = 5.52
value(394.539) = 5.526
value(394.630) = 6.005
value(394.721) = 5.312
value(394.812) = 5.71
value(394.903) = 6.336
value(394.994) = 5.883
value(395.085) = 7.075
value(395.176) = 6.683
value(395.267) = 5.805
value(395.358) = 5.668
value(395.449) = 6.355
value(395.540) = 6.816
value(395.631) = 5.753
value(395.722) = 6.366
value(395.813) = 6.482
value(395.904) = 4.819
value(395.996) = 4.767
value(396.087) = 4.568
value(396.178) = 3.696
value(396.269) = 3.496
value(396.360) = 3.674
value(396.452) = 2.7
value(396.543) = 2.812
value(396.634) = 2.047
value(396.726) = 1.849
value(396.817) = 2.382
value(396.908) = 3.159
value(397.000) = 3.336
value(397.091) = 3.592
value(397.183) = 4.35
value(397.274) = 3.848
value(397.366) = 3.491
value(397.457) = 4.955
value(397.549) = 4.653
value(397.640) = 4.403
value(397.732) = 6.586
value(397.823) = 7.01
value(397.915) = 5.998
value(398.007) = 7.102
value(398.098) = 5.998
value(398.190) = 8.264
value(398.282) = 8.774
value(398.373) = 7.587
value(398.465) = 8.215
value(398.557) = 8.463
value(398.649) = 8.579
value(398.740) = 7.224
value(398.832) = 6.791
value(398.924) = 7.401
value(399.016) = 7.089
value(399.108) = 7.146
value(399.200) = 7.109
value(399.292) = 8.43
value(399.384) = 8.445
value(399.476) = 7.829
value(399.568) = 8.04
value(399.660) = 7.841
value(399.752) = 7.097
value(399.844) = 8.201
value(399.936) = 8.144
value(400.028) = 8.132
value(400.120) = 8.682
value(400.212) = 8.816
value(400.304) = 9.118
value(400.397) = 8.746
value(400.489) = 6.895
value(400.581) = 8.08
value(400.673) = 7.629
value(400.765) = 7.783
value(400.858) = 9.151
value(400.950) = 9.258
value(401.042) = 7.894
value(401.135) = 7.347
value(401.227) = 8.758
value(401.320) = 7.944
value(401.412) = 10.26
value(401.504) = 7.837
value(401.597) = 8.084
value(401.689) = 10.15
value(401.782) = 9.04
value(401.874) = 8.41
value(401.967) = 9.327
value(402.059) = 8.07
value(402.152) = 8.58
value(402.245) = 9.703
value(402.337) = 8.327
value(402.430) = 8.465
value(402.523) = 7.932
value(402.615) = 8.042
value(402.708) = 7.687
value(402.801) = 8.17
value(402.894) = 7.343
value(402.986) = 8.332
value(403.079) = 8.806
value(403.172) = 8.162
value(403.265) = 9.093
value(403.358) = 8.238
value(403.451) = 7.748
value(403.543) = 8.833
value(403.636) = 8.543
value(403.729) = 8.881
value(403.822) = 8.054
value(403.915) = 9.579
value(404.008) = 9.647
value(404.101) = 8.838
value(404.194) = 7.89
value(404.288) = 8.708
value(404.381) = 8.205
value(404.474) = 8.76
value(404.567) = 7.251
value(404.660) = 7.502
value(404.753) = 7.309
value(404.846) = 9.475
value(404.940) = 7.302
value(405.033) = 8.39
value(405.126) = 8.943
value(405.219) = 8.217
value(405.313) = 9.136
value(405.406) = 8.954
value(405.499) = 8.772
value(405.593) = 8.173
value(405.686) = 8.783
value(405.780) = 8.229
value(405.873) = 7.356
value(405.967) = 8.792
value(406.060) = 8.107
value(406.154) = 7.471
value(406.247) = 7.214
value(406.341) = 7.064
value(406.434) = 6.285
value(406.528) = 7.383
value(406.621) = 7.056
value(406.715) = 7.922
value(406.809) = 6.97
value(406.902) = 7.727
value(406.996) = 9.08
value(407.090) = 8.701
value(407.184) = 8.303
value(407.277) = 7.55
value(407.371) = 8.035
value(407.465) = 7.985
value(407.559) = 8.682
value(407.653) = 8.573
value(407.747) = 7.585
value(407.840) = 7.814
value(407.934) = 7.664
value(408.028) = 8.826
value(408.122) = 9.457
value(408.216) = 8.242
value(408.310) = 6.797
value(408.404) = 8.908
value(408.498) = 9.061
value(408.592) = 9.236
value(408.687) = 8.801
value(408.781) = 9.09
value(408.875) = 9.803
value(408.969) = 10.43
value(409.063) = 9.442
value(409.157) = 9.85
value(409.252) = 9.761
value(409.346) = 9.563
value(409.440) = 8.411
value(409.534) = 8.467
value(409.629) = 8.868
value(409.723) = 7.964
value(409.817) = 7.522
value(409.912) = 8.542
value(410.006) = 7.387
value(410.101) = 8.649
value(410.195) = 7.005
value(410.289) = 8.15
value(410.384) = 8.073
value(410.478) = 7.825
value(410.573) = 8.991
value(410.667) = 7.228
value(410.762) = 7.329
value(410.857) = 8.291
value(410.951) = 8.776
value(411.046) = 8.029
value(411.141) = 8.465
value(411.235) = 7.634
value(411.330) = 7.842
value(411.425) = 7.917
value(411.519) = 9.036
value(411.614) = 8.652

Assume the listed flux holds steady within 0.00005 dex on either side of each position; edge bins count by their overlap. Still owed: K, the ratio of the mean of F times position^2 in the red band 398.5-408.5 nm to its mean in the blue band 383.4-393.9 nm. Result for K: 2.16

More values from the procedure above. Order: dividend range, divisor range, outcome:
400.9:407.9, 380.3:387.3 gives 2.38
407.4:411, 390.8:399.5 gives 1.80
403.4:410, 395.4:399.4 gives 1.57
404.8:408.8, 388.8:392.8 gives 1.78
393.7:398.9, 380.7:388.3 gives 1.45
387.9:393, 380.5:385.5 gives 1.27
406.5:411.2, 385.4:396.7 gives 2.08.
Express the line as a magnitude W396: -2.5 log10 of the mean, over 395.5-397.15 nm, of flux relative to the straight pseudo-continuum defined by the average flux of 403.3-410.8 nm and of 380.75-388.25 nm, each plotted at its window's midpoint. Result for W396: 0.46 mag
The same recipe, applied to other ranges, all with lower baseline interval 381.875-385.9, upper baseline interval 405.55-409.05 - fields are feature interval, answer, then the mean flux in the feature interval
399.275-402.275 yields -0.21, 8.41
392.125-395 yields 0.42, 3.73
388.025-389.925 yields 0.04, 4.38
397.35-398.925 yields -0.07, 6.8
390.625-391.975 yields -0.15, 5.74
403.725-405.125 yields -0.10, 8.39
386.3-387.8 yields 0.09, 3.83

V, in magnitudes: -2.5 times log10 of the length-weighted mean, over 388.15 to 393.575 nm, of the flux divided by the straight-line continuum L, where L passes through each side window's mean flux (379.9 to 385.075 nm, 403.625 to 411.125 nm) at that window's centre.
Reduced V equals 0.20 mag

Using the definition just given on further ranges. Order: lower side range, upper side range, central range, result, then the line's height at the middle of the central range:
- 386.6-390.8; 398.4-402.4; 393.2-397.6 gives 0.46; 6.57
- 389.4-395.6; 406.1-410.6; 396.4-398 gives 0.40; 5.79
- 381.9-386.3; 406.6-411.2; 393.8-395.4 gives 0.11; 5.62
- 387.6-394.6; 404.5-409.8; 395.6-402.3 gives -0.06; 6.3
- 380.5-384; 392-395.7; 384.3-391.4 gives -0.07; 4.05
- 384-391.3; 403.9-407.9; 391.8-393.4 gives 0.43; 5.32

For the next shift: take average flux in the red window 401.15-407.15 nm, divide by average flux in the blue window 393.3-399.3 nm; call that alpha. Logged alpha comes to 1.61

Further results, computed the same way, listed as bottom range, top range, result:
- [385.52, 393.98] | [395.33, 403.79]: 1.67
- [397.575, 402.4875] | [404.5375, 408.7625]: 1.02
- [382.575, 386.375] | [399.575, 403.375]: 2.33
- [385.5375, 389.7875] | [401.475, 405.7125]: 2.11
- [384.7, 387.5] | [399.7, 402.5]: 2.21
